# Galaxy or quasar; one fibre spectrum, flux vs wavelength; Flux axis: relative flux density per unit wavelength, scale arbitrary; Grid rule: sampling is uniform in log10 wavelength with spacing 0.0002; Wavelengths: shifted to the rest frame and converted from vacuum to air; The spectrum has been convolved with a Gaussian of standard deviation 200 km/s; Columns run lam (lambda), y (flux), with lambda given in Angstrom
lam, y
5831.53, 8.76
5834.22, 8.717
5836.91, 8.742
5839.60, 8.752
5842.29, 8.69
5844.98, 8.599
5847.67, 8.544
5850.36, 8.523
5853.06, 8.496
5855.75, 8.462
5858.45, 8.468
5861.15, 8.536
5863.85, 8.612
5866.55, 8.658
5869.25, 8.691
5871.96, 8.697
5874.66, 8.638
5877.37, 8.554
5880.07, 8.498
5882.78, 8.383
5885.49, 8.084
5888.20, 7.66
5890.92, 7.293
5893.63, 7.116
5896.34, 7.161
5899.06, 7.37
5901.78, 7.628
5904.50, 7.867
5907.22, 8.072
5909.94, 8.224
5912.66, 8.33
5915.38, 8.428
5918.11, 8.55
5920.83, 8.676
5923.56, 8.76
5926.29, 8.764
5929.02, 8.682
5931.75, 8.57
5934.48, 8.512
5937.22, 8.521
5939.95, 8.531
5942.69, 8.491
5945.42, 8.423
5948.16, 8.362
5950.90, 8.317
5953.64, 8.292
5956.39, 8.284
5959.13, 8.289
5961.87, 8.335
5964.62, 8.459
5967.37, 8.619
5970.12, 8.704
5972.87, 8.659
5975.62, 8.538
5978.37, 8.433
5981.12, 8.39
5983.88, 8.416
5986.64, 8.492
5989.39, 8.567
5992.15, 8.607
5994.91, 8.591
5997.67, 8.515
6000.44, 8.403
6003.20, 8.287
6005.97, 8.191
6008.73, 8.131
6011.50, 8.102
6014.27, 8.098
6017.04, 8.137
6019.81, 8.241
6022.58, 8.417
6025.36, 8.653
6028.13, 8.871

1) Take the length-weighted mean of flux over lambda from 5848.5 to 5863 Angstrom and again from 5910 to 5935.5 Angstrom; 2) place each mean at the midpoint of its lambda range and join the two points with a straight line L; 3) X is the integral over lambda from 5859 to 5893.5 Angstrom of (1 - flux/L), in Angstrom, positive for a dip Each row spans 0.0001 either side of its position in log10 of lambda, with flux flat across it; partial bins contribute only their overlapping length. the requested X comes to 0.8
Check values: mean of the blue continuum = 8.5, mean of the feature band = 8.32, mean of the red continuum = 8.57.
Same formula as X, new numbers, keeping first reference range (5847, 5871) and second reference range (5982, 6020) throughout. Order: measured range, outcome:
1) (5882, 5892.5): 0.9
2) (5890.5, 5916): 2.2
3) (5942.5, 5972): 0.0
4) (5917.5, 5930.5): -0.4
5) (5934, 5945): -0.1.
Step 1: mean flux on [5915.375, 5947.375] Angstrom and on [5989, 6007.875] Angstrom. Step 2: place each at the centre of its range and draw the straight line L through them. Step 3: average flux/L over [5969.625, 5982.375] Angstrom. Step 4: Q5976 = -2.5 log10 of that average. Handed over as -0.01 mag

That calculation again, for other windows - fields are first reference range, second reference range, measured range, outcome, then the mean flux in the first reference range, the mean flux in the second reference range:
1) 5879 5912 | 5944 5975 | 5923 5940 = -0.061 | 7.78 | 8.43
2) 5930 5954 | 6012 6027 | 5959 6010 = -0.011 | 8.46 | 8.31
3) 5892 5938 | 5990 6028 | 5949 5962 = -0.006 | 8.18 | 8.36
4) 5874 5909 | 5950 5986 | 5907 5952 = -0.045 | 7.86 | 8.44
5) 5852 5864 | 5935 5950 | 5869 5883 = -0.011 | 8.51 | 8.46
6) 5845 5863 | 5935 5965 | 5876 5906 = 0.092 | 8.52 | 8.39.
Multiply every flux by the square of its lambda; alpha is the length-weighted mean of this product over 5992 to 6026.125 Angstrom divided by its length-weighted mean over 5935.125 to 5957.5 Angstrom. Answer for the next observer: 1.01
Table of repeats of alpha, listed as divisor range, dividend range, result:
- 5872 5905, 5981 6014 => 1.10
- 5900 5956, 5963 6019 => 1.02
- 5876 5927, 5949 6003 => 1.08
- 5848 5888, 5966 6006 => 1.04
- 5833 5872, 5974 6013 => 1.02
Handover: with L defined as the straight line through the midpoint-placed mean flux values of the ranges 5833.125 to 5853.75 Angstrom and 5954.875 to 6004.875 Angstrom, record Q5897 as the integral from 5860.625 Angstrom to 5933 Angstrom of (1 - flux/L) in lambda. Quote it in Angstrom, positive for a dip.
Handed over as 2.8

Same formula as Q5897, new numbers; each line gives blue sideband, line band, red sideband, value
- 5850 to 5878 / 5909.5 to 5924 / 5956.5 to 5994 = 0.1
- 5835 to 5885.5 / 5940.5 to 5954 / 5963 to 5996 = 0.2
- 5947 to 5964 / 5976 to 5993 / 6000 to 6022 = -0.5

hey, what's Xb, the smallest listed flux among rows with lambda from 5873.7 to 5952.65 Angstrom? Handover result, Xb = 7.116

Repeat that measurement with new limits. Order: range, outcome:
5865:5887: 8.084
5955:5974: 8.284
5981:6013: 8.102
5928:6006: 8.191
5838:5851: 8.523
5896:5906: 7.161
